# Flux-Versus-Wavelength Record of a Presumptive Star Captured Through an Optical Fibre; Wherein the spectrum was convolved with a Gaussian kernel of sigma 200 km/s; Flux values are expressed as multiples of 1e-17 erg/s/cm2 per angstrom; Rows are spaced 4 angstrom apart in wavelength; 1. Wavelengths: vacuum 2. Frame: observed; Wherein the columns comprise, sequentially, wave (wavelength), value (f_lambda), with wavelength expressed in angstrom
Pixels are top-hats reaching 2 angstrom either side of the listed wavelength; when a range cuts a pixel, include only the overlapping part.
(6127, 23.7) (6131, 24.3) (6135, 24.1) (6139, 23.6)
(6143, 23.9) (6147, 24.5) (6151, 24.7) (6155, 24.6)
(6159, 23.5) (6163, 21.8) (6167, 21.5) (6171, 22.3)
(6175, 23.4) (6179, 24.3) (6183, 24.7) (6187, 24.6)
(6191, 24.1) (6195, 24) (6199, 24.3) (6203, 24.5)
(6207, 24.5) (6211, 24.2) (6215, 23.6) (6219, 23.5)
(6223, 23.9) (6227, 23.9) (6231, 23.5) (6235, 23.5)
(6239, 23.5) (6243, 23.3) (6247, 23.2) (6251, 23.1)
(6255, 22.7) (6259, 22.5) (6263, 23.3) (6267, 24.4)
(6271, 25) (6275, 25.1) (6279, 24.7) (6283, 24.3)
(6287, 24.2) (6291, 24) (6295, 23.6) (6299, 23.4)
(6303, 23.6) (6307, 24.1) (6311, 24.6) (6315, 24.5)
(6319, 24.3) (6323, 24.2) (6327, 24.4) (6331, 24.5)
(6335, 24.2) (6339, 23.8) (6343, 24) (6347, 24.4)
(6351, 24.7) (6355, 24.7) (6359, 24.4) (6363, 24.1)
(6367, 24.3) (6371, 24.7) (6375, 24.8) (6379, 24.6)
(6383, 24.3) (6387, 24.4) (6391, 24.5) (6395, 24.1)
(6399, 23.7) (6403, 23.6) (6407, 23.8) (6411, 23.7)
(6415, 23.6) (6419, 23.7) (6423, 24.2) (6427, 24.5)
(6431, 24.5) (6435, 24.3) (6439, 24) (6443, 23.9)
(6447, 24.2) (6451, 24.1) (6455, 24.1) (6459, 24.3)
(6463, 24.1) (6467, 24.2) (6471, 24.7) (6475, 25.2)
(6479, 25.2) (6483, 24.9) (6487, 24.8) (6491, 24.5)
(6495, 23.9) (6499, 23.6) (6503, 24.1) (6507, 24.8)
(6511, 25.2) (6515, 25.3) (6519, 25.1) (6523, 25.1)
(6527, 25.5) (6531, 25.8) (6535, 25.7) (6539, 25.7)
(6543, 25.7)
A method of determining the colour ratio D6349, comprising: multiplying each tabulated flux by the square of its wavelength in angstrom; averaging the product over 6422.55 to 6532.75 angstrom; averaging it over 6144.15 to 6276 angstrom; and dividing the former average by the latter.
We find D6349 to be 1.1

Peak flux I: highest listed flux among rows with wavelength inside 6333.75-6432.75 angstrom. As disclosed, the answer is 24.8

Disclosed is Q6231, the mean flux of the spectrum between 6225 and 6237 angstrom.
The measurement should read 23.6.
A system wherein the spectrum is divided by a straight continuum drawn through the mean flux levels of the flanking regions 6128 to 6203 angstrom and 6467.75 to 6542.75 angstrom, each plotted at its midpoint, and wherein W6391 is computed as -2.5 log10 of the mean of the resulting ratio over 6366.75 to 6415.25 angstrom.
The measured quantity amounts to 0.02 mag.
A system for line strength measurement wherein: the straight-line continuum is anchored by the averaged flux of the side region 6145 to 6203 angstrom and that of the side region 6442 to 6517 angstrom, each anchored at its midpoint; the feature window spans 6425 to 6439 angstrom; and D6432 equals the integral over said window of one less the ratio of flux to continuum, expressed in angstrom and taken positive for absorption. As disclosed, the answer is 0.0 angstrom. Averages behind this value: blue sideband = 23.8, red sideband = 24.5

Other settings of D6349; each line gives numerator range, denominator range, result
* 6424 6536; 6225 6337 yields 1.10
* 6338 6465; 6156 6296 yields 1.08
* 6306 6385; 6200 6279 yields 1.06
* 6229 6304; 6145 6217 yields 1.02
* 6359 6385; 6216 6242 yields 1.08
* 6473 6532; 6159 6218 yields 1.16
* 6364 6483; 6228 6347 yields 1.06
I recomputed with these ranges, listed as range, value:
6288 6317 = 24.6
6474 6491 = 25.2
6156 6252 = 24.7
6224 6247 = 23.9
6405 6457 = 24.5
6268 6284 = 25.1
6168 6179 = 24.3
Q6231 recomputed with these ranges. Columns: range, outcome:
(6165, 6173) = 21.9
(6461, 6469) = 24.1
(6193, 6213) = 24.3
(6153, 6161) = 24.1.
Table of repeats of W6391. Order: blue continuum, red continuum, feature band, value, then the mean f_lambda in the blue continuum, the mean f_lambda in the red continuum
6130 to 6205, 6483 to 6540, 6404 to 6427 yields 0.03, 23.8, 24.9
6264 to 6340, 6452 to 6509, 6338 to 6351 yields 0.01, 24.3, 24.5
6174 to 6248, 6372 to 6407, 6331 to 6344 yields 0.00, 23.9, 24.2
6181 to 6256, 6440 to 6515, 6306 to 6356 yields -0.01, 23.8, 24.5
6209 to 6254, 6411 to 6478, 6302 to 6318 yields -0.02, 23.5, 24.2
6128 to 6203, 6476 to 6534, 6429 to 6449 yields 0.02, 23.8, 24.9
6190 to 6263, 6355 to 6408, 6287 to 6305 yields 0.01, 23.6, 24.3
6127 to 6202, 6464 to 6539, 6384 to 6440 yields 0.02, 23.8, 24.9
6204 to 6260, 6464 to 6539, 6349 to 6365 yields -0.01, 23.5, 24.9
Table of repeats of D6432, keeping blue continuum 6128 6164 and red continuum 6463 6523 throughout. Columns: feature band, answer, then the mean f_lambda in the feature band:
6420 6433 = 0.1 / 24.3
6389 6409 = 0.4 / 23.9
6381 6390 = 0.0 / 24.4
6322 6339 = 0.0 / 24.3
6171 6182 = 0.2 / 23.6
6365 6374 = 0.0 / 24.5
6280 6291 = 0.0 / 24.2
